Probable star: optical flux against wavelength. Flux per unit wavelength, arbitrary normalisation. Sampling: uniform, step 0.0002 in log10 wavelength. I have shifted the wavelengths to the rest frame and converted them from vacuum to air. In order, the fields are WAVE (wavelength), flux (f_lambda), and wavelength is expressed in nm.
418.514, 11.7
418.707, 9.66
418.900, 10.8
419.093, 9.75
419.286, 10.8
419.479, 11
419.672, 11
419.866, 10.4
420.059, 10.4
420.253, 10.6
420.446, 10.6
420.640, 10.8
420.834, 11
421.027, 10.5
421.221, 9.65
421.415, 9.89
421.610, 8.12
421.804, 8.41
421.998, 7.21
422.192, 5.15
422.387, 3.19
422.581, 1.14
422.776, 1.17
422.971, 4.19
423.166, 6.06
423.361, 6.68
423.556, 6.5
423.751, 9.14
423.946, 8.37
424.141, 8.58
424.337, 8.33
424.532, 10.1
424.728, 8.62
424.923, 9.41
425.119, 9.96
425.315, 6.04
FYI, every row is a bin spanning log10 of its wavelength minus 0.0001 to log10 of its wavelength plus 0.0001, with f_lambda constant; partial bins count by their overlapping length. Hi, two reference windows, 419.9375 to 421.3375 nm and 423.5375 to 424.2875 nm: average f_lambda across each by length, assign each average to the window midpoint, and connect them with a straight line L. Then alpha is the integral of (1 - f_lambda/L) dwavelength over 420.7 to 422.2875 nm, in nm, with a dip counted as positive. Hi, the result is 0.19 nm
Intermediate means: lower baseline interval 10.5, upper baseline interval 8.33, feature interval 8.79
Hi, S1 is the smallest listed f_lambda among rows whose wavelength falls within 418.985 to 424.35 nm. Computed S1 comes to 1.14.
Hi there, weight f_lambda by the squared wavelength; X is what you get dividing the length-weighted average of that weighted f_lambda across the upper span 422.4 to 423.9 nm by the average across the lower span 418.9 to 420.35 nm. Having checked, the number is 0.48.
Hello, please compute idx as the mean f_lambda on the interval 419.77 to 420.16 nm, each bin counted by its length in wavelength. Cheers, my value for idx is 10.4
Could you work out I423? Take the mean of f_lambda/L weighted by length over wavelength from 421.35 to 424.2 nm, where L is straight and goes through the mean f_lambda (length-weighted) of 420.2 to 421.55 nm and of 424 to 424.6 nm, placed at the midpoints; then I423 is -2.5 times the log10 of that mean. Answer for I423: 0.47 mag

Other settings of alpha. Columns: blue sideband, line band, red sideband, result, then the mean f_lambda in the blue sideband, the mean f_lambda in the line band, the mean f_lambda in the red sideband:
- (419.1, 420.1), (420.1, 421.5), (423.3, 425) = -0.05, 10.7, 10.4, 8.44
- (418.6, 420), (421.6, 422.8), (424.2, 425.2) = 0.60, 10.5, 4.91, 9.24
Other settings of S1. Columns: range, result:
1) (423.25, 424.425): 6.5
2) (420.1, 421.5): 9.65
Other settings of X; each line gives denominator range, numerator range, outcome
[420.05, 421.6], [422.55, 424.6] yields 0.64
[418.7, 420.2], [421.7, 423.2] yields 0.44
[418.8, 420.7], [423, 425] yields 0.77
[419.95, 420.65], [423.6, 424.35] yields 0.82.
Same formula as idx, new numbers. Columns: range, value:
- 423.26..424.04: 7.66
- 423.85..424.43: 8.42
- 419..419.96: 10.6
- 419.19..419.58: 10.9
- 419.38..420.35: 10.7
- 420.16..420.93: 10.8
